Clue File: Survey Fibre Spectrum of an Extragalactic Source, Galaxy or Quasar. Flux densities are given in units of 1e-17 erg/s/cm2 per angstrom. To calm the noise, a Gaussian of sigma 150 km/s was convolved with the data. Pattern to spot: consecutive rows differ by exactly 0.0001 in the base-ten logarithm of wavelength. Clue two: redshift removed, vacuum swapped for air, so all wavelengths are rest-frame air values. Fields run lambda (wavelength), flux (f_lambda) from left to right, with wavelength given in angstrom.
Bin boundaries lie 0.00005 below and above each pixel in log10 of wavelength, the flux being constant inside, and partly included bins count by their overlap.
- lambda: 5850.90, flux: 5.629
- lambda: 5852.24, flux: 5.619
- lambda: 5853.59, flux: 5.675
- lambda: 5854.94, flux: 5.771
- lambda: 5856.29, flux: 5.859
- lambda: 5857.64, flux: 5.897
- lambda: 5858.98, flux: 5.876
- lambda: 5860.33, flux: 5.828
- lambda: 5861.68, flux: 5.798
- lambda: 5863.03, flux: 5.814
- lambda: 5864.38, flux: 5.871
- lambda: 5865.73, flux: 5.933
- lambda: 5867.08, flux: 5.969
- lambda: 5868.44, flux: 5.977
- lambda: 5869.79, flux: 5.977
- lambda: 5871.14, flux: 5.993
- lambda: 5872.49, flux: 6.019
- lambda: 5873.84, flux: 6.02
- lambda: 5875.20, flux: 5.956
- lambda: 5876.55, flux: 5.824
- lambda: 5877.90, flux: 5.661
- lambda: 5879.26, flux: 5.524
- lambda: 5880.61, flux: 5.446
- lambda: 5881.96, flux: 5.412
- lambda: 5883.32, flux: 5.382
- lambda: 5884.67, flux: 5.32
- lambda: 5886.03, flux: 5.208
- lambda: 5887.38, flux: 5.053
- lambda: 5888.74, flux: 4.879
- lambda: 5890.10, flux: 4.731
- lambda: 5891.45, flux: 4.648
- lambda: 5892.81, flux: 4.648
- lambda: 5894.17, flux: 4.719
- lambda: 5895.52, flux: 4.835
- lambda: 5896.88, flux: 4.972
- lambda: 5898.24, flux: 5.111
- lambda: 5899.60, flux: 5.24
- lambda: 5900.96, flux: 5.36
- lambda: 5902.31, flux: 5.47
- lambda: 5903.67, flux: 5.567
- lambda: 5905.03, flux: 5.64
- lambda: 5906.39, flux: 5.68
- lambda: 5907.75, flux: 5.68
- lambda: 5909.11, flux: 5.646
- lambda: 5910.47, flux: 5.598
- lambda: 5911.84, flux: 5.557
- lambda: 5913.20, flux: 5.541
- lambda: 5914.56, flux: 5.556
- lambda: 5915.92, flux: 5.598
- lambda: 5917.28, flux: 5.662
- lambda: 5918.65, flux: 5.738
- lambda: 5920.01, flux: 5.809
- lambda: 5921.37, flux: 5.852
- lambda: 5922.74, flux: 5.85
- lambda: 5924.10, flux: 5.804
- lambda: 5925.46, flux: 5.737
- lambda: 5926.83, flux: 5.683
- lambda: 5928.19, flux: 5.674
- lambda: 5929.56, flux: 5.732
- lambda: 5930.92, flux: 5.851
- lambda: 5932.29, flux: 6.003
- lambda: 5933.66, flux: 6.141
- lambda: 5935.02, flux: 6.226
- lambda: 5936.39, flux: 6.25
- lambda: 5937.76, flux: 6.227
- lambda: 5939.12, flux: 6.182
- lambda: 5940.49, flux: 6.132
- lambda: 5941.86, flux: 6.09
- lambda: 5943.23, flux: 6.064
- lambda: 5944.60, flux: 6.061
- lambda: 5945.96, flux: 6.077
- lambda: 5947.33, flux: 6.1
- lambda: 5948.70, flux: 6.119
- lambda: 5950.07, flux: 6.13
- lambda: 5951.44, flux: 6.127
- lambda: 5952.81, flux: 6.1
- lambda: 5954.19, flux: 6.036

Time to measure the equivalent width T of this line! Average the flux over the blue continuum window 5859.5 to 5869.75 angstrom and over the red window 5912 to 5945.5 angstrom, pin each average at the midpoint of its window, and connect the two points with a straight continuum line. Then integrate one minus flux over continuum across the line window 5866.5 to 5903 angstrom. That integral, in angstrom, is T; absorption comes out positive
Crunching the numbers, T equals 3.14 angstrom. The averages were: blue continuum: 5.89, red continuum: 5.89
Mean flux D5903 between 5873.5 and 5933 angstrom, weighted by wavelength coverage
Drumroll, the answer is 5.47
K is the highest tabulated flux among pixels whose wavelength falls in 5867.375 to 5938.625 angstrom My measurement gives 6.25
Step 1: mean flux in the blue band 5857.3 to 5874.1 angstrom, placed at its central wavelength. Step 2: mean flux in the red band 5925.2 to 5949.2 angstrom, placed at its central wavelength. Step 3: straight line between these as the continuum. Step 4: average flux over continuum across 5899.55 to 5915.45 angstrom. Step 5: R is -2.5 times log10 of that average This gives 0.08 mag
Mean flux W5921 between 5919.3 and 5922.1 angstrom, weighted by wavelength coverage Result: 5.83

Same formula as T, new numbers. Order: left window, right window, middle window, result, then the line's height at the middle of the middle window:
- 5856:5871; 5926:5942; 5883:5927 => 4.28 angstrom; 5.96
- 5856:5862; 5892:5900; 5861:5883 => -1.17 angstrom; 5.52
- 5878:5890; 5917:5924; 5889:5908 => 1.15 angstrom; 5.47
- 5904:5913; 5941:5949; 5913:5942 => -0.08 angstrom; 5.86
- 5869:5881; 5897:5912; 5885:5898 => 1.76 angstrom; 5.64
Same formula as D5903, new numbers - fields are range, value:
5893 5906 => 5.2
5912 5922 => 5.68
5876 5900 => 5.14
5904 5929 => 5.68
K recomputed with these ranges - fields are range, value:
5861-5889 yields 6.02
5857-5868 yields 5.969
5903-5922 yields 5.852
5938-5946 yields 6.182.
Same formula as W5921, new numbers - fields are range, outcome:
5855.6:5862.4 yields 5.86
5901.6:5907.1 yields 5.6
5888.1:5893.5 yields 4.72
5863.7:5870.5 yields 5.94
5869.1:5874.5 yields 6.01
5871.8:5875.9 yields 6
